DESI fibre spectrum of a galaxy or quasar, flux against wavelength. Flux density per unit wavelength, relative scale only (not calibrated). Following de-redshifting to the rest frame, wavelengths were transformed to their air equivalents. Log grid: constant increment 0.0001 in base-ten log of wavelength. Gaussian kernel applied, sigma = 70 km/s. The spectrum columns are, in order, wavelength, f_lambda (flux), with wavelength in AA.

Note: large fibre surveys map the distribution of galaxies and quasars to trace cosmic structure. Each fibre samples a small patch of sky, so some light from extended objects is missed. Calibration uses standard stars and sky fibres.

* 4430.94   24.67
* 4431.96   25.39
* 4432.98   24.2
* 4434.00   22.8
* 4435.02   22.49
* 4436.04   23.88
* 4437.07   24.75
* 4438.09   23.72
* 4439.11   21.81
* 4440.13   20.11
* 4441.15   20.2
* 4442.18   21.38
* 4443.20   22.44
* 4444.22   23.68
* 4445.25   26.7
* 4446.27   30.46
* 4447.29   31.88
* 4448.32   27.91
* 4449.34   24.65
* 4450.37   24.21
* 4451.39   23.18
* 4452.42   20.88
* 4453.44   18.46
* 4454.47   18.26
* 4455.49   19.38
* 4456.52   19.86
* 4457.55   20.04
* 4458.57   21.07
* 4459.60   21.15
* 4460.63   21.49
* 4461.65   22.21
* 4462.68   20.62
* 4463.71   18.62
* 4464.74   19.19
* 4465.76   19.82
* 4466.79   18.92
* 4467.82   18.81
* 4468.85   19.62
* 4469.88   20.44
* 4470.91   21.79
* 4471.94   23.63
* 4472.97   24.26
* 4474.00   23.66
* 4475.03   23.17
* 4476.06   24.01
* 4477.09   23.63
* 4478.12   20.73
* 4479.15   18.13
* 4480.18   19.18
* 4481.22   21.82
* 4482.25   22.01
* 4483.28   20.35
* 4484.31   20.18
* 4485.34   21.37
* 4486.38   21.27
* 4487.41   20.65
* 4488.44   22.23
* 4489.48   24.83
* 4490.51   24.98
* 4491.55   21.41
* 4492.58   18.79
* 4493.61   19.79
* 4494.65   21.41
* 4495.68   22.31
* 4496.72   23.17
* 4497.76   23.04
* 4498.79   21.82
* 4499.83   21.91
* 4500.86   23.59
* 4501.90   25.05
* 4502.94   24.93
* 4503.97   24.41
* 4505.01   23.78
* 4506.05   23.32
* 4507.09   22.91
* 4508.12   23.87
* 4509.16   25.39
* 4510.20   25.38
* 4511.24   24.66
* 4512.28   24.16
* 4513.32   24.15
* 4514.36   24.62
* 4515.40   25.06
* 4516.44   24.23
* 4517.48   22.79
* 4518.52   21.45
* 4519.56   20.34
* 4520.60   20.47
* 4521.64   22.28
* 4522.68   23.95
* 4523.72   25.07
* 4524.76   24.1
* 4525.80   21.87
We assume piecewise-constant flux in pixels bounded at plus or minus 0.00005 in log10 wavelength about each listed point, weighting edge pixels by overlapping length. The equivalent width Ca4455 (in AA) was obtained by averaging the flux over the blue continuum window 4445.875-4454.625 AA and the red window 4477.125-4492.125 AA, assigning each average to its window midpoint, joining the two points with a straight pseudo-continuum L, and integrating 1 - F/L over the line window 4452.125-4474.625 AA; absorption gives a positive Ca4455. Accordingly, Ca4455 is 2.7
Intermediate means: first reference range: 24.6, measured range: 20.6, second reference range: 21.4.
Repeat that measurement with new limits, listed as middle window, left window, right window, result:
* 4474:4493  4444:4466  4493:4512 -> 1.10 AA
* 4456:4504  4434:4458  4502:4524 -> 3.70 AA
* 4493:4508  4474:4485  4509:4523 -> -0.24 AA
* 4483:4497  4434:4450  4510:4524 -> 1.25 AA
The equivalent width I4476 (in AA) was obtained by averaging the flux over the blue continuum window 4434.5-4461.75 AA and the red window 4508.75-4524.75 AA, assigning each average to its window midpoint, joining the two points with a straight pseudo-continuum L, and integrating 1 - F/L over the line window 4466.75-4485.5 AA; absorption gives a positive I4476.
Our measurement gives 1.4 AA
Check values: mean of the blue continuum 22.8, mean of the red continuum 23.6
